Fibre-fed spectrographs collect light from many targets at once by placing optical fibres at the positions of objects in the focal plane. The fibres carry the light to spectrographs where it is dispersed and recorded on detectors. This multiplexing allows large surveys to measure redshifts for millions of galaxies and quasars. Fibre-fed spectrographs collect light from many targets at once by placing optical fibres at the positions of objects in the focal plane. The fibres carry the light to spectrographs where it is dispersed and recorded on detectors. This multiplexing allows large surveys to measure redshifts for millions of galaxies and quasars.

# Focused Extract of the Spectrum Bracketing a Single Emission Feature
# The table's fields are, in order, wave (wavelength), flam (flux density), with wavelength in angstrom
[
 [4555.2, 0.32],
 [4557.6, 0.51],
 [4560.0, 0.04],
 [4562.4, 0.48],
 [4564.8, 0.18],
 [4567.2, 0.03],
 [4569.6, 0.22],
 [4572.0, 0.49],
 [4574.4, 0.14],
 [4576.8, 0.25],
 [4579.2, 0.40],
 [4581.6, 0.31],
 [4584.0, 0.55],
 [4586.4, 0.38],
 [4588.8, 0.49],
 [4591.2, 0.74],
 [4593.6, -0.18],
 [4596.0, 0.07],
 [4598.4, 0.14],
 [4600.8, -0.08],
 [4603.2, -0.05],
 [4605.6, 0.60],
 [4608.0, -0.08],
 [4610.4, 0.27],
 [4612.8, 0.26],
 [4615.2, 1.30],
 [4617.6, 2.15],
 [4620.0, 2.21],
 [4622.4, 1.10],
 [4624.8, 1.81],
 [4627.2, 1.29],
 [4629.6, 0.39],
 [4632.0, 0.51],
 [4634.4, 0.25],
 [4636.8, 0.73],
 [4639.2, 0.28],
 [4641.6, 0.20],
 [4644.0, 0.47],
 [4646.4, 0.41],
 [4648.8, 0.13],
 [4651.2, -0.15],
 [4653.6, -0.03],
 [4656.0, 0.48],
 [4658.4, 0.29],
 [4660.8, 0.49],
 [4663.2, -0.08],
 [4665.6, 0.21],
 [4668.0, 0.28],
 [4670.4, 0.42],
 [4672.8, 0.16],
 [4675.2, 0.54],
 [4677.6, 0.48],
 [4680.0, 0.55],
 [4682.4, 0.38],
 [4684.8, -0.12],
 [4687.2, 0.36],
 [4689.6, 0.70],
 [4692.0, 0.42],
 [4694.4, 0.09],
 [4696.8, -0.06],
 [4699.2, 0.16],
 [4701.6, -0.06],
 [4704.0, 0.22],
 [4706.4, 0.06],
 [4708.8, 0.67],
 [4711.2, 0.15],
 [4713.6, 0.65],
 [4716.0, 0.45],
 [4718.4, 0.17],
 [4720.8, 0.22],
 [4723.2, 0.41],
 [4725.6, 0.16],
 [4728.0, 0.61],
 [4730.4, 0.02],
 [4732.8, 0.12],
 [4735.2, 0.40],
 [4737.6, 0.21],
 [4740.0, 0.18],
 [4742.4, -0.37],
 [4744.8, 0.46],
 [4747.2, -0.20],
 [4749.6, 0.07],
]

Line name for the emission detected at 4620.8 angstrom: C IV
